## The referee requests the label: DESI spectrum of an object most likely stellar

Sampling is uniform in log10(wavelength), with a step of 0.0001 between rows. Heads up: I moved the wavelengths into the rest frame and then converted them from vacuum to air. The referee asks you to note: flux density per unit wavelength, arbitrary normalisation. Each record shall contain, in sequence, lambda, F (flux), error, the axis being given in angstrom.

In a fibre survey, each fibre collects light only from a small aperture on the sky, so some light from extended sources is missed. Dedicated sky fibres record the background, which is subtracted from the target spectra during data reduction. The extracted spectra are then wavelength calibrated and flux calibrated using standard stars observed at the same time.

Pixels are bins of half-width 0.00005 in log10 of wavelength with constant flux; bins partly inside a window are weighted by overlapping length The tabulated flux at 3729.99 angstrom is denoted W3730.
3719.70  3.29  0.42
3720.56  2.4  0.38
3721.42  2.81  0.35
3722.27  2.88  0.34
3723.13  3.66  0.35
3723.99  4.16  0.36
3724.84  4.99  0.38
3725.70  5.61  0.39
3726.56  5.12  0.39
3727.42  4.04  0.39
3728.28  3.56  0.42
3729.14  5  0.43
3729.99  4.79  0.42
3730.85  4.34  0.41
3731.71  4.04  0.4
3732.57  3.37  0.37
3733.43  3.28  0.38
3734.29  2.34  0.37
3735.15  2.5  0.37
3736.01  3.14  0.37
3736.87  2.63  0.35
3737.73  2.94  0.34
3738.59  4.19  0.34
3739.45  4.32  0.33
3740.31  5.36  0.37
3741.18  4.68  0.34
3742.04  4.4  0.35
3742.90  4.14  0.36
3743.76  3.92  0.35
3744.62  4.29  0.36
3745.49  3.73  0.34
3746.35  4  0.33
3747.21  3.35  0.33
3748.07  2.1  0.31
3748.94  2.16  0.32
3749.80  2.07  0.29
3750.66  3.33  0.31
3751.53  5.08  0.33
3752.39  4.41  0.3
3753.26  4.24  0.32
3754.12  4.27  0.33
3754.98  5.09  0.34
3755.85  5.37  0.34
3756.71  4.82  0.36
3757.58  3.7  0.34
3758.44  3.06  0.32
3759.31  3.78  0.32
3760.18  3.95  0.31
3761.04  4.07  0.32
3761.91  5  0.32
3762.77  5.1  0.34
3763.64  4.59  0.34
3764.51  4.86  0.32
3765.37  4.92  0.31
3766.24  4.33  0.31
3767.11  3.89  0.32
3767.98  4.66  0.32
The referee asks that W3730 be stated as 4.79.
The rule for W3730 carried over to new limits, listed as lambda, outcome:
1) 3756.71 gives 4.82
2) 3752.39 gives 4.41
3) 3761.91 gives 5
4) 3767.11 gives 3.89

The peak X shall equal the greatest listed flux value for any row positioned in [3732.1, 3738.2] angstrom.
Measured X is 3.37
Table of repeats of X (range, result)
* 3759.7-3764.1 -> 5.1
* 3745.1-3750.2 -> 4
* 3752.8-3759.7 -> 5.37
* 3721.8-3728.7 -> 5.61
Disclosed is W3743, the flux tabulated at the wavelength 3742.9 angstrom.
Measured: 4.14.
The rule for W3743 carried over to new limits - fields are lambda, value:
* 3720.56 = 2.4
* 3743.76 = 3.92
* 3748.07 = 2.1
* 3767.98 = 4.66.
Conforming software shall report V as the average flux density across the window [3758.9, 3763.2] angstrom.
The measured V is 4.39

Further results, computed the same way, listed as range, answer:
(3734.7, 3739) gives 3.07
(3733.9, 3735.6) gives 2.43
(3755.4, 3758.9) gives 4.23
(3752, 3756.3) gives 4.68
